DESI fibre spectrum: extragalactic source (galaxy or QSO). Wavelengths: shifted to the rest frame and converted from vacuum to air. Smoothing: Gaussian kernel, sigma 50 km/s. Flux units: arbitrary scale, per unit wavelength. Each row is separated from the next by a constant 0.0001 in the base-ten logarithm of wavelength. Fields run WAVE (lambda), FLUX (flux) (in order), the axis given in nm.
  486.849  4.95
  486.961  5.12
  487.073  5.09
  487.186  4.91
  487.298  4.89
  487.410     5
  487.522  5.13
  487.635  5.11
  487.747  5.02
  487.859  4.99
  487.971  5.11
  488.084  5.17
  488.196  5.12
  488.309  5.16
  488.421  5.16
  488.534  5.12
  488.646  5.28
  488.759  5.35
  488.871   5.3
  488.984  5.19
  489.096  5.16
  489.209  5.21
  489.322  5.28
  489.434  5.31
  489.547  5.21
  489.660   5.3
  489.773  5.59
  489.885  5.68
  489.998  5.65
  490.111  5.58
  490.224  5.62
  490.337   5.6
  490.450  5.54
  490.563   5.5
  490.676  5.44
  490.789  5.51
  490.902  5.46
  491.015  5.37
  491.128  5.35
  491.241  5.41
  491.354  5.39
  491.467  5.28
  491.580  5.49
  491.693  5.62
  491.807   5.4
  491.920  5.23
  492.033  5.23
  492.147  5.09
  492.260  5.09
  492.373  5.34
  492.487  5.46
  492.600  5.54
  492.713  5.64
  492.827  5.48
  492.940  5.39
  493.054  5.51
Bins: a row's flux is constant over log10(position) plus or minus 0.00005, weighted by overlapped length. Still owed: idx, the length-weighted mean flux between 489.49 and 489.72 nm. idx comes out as 5.24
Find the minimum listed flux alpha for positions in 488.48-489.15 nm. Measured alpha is 5.12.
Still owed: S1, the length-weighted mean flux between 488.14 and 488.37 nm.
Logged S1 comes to 5.14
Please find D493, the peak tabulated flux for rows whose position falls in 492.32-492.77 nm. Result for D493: 5.64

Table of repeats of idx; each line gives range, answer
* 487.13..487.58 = 4.98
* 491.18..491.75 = 5.44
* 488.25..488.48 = 5.14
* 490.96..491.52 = 5.36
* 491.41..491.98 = 5.41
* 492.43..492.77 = 5.55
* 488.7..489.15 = 5.25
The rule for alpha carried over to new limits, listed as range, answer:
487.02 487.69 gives 4.89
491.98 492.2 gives 5.09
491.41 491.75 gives 5.28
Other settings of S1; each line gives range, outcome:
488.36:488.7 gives 5.19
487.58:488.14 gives 5.08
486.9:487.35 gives 5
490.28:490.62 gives 5.54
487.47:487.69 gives 5.1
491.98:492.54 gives 5.23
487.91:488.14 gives 5.13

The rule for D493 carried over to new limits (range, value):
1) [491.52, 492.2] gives 5.62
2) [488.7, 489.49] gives 5.35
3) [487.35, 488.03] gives 5.13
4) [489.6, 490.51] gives 5.68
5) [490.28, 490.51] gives 5.6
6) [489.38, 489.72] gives 5.31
